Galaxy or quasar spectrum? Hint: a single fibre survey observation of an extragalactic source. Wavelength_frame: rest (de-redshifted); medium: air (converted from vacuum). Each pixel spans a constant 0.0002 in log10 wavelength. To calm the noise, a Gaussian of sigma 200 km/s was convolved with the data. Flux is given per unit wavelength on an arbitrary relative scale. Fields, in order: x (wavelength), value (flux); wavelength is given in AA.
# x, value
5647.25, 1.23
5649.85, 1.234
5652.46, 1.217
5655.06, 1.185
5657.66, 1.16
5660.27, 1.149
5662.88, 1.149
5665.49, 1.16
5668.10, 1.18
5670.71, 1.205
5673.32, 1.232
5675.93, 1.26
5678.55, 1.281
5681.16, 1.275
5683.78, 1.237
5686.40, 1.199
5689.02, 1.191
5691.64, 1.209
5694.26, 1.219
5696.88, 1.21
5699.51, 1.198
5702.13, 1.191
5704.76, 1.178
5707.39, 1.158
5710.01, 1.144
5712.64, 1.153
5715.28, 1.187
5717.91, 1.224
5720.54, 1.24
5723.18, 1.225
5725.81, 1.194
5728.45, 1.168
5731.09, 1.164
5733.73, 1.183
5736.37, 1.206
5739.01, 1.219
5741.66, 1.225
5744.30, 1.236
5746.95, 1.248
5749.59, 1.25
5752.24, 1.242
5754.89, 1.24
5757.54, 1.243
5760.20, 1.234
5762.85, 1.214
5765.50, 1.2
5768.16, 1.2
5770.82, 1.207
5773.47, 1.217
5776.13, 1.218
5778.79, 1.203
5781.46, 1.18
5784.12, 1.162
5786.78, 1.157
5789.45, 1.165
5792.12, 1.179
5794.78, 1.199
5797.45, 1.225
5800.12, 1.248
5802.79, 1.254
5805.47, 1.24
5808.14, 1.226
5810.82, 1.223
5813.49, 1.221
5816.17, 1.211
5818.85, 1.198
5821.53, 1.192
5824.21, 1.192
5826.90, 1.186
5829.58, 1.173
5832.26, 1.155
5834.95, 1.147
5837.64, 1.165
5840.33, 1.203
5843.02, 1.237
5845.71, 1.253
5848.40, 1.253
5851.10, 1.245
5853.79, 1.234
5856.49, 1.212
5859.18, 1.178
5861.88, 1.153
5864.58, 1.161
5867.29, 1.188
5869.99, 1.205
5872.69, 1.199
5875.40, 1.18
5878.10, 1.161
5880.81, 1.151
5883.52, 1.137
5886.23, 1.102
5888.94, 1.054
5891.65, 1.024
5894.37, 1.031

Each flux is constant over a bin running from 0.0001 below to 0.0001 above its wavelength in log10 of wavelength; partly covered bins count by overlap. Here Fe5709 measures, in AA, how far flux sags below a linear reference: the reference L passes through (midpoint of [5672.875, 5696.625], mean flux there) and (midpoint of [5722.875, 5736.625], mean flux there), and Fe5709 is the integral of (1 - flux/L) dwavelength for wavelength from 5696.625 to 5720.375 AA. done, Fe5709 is 0.5 AA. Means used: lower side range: 1.23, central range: 1.18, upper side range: 1.19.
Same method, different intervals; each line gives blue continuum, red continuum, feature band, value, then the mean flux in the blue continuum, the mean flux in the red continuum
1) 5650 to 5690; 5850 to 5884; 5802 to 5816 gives -0.45 AA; 1.21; 1.19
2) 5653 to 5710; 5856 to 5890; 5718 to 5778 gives -1.56 AA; 1.2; 1.16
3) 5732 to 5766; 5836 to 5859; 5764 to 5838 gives 1.55 AA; 1.23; 1.22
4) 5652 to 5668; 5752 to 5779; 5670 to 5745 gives -1.00 AA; 1.17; 1.22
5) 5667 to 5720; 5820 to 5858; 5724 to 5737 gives 0.25 AA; 1.21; 1.2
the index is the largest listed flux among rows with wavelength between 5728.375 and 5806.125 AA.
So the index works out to 1.254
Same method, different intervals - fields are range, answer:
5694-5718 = 1.224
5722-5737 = 1.225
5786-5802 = 1.248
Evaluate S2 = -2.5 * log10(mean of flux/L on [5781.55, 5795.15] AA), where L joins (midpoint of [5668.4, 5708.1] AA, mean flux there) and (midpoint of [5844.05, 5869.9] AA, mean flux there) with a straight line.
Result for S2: 0.04 mag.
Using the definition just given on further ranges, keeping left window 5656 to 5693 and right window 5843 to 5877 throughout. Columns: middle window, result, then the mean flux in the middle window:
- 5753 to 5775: -0.012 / 1.22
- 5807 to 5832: 0.005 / 1.2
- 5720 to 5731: 0.006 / 1.2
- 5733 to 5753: -0.019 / 1.23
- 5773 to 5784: 0.007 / 1.2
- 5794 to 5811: -0.023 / 1.23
